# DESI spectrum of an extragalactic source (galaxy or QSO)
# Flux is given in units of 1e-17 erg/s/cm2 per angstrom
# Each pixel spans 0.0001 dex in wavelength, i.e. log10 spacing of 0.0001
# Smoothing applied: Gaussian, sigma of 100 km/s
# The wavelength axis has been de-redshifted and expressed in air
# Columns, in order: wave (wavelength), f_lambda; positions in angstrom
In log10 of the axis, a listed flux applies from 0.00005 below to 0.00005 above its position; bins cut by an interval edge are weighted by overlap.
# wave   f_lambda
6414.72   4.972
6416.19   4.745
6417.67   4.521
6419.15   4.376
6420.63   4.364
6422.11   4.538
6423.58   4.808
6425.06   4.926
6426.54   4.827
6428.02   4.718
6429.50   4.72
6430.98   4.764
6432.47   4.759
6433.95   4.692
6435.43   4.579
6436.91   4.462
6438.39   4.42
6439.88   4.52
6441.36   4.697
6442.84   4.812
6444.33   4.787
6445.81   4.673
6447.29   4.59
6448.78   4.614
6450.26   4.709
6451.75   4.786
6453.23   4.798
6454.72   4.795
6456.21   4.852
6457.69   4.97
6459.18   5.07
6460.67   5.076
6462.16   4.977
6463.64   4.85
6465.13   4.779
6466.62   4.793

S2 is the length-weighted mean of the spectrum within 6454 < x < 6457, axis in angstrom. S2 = 4.83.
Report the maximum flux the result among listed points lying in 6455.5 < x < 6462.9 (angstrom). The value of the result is 5.076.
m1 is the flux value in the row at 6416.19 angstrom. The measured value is 4.745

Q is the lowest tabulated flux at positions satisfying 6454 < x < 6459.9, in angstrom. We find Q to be 4.795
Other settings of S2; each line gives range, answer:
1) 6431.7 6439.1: 4.58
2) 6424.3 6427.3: 4.87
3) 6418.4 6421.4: 4.36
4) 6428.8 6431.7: 4.74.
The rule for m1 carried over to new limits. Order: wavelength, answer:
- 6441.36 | 4.697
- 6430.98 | 4.764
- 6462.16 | 4.977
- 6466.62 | 4.793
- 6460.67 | 5.076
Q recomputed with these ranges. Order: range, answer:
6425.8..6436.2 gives 4.579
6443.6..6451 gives 4.59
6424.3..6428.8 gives 4.718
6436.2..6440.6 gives 4.42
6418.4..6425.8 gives 4.364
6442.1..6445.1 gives 4.787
